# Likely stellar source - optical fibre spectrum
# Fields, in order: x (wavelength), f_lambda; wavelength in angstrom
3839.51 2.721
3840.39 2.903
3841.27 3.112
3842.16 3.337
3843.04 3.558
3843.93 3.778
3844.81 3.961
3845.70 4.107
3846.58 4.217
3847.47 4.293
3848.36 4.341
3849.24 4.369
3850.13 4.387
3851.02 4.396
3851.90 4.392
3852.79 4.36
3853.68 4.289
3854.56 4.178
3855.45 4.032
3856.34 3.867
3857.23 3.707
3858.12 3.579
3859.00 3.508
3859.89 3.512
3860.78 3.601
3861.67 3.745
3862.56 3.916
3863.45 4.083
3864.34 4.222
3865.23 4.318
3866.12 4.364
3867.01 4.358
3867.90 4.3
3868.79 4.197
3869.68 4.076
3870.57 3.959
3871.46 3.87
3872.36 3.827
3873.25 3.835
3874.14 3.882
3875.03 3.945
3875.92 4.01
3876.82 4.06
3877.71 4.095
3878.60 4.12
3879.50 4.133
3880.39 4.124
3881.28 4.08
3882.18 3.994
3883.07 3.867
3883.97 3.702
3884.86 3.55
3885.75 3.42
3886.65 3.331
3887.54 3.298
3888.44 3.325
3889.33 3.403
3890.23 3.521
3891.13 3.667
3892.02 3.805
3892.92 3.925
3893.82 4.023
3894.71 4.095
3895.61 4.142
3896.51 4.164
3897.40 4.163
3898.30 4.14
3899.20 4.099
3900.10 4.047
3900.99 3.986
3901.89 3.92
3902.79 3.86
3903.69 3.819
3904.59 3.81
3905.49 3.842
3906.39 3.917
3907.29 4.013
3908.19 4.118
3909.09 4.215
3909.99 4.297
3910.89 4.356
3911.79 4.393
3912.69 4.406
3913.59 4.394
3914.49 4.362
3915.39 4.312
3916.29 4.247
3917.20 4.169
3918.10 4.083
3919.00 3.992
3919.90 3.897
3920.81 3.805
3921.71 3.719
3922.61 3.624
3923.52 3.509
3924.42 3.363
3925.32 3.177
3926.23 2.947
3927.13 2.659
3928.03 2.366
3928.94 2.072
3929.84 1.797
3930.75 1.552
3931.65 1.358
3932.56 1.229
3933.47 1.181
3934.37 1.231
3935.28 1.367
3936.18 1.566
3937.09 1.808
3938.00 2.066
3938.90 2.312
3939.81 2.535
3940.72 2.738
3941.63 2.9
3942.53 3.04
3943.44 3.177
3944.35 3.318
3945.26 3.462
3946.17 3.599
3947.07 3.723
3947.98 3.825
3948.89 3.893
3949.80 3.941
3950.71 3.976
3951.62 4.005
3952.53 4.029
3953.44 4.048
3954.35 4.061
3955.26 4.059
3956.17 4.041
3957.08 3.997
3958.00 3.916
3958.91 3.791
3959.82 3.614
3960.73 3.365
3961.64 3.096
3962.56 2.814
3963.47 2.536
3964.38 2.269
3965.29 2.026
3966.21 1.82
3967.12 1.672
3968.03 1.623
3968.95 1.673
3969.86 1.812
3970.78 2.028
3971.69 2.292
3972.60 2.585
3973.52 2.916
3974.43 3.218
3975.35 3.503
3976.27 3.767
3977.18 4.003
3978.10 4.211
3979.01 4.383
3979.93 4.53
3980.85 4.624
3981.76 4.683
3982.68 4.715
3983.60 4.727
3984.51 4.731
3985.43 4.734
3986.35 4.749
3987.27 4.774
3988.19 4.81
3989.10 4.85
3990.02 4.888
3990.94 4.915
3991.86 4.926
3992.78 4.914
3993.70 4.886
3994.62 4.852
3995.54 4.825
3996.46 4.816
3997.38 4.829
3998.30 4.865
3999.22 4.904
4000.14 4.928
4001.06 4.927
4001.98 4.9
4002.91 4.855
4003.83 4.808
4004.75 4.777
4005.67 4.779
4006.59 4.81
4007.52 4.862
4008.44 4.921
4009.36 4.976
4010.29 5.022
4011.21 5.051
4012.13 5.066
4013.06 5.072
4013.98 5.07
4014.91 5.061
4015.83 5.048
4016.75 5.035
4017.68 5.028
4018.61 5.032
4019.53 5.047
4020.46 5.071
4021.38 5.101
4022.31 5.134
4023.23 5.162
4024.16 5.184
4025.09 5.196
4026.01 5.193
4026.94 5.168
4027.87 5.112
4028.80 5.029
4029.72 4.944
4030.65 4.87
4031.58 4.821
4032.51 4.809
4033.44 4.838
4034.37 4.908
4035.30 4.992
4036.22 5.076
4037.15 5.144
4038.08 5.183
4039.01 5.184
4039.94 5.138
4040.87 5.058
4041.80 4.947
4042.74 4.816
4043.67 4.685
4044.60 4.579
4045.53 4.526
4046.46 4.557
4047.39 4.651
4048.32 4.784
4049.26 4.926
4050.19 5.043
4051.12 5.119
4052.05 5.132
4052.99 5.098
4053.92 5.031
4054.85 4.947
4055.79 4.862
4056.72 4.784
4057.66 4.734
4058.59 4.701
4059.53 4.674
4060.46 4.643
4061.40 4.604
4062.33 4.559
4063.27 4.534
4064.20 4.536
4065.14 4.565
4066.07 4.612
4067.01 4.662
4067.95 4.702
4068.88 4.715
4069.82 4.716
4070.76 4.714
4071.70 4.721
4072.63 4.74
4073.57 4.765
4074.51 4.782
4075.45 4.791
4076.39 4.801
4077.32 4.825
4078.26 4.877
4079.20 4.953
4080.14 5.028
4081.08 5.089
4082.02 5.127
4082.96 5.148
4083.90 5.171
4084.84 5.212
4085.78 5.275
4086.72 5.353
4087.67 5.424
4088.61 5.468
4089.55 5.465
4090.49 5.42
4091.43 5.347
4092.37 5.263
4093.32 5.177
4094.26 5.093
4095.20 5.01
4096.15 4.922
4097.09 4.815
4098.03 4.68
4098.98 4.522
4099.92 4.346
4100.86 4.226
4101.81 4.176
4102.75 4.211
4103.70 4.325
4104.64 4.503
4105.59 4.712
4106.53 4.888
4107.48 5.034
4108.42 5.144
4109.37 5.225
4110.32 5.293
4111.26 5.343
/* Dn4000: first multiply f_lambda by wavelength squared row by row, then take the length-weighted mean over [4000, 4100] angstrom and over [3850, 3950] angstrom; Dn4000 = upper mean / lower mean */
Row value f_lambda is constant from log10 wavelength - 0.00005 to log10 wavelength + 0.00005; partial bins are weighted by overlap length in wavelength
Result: 1.48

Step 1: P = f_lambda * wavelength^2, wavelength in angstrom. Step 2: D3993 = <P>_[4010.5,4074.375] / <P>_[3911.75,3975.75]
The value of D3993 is 1.7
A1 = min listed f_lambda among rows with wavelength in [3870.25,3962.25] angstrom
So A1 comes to 1.181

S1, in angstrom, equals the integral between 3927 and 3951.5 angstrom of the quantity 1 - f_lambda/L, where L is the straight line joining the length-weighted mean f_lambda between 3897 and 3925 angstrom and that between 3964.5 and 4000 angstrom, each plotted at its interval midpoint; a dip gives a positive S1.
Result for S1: 8.7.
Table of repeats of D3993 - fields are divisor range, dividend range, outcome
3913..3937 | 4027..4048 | 1.79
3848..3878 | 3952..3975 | 0.76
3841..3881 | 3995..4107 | 1.35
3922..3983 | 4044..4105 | 1.71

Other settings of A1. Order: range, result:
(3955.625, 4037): 1.623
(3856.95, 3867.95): 3.508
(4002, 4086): 4.526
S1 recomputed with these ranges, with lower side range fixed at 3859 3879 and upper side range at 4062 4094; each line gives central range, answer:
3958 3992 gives 7.15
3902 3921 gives 0.39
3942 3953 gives 1.77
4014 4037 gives -1.56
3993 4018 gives -1.60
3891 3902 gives 0.27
